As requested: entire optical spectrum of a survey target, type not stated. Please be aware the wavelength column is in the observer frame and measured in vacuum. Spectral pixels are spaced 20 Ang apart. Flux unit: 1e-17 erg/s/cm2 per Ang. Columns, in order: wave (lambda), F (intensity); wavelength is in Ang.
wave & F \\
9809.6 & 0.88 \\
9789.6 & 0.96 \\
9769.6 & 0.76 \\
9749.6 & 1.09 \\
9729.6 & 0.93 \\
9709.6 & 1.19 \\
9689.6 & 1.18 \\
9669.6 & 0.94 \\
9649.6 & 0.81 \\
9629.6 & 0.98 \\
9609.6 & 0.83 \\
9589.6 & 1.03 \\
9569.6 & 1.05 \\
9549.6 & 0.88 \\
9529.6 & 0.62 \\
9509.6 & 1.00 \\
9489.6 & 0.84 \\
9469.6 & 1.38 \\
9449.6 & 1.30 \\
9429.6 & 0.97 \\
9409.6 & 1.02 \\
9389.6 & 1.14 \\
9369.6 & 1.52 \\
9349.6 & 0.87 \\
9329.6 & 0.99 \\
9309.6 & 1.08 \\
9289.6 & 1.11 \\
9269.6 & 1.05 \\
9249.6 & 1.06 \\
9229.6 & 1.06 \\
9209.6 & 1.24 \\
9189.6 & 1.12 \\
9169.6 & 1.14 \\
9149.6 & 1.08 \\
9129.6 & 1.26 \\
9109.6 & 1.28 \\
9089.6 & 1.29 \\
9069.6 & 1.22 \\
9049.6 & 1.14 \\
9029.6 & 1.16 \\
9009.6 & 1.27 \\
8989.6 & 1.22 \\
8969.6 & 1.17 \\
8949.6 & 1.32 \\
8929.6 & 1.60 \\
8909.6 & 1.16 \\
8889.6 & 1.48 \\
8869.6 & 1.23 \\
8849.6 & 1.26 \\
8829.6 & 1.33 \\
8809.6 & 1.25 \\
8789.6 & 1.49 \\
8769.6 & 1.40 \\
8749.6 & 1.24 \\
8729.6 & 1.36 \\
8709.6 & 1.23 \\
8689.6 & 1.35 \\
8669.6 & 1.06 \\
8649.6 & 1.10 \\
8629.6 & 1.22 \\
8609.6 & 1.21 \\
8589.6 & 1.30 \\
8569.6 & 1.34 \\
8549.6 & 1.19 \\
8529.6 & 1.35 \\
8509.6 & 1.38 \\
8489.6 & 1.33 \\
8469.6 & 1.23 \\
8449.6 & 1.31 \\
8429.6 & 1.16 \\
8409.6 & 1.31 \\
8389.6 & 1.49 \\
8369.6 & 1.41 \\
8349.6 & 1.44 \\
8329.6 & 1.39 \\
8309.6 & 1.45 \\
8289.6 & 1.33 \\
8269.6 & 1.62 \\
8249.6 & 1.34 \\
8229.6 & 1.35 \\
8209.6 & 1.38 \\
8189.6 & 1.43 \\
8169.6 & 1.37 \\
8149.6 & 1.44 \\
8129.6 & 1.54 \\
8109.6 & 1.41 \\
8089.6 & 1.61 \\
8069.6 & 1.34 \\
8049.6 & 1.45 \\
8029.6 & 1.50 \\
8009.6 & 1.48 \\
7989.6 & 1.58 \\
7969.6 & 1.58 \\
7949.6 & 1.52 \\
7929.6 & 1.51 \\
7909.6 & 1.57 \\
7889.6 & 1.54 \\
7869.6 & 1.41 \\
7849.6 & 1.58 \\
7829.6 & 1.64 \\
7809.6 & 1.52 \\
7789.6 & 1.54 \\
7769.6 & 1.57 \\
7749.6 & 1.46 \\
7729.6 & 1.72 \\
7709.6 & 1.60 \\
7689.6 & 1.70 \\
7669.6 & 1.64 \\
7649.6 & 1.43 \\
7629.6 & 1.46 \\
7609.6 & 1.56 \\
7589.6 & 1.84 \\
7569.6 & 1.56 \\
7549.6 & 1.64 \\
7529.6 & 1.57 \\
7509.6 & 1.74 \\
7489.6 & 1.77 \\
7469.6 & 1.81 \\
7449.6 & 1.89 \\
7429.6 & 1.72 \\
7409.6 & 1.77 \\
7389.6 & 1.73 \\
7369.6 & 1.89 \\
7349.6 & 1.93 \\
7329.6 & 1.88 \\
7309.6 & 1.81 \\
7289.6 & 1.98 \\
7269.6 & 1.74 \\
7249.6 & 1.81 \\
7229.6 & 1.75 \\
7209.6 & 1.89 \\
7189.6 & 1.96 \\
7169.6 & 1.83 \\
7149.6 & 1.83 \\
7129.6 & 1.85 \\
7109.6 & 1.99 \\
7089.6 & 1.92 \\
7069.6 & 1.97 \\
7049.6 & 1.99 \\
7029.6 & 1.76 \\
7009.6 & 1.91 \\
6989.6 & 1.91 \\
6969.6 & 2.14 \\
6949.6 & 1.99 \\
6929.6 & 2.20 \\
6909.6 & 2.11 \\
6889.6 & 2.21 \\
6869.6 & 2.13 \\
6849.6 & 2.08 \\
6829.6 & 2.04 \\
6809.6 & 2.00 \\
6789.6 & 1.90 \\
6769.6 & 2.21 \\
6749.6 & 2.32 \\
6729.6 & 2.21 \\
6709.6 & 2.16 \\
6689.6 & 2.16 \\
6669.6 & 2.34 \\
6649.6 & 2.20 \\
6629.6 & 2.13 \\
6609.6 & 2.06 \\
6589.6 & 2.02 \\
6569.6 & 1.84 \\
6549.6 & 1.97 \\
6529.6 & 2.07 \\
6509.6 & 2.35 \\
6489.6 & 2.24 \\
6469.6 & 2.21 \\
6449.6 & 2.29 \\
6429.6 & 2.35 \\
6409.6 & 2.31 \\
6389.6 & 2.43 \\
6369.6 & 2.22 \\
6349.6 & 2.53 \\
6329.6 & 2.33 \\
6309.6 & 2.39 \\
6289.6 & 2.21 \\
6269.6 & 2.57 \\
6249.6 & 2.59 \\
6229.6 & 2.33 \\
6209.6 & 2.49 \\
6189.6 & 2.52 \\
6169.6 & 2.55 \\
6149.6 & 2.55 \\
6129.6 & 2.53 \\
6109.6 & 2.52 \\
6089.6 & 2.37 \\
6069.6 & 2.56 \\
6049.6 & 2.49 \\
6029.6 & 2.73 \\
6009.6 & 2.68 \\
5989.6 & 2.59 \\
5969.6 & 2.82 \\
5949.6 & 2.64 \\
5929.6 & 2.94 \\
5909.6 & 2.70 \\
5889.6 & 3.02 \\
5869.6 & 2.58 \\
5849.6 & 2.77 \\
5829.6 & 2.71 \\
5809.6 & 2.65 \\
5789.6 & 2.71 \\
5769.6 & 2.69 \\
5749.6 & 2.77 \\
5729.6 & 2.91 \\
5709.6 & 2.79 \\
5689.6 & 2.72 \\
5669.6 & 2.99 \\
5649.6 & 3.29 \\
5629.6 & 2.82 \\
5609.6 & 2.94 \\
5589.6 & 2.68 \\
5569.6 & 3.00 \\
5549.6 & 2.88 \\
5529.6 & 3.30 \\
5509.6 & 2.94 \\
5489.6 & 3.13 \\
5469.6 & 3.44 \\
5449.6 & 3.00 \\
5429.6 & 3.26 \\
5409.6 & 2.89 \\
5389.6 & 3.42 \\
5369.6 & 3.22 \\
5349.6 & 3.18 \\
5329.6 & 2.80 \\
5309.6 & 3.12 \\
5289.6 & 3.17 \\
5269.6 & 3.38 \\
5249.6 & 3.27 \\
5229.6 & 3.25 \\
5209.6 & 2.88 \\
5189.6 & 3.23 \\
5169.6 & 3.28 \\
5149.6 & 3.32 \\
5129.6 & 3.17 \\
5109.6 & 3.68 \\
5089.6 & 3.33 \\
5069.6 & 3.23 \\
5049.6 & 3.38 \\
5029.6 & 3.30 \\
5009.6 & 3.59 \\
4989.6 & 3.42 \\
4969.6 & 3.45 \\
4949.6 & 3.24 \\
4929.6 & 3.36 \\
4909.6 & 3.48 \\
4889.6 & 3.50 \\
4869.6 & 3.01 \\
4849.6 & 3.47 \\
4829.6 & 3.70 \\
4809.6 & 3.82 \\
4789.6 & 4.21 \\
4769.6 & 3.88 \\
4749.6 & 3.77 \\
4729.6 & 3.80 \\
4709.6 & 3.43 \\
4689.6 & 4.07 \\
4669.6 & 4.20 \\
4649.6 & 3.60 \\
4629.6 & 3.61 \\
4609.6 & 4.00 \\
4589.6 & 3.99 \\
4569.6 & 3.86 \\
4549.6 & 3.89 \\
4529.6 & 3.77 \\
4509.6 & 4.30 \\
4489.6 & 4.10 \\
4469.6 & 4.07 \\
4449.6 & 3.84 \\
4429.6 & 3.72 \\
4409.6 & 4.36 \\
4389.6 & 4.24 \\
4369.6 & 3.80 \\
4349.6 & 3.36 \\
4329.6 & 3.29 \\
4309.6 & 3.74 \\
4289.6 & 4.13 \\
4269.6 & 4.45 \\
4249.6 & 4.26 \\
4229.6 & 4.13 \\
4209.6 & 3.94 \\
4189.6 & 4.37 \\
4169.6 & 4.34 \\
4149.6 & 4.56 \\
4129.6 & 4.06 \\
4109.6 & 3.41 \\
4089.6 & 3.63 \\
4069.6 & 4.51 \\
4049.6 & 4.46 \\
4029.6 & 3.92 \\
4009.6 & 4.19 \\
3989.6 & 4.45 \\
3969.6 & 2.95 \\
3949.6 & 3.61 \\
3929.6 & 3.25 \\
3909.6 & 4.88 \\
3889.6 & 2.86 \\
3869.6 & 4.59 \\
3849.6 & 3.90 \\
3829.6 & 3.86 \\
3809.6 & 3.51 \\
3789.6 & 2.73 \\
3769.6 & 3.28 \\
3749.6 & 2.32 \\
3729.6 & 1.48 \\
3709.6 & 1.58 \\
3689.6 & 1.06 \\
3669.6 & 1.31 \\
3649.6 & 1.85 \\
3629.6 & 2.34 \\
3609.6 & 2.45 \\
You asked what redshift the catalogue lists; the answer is 0.000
